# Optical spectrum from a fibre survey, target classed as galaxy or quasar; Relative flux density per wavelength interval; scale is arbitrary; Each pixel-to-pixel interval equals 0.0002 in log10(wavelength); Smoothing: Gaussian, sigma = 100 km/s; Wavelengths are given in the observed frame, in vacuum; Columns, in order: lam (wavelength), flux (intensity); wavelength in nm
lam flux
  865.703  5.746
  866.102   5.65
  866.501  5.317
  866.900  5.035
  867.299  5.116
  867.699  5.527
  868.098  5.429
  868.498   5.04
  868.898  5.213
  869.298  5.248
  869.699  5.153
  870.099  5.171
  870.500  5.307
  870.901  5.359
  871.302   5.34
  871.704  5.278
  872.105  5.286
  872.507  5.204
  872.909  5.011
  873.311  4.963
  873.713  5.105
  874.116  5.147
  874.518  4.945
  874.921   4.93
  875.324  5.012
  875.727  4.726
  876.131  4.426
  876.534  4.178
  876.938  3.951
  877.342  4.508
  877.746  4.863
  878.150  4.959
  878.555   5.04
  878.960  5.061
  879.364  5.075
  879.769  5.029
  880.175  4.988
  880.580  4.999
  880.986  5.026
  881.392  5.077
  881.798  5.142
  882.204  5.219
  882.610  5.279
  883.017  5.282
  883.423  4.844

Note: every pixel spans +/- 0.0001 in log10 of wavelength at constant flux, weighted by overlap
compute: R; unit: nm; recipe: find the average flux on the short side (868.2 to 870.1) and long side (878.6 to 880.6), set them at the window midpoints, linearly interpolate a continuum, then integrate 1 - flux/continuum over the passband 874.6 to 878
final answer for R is 0.33 nm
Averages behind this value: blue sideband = 5.18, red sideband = 5.03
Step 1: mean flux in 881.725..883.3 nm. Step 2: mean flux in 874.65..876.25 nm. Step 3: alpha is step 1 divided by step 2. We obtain 1.09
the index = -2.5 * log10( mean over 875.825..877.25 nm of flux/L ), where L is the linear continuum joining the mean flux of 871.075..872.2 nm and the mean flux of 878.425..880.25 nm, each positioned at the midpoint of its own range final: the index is 0.21 mag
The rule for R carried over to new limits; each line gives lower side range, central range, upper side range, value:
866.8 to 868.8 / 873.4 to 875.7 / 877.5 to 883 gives 0.06 nm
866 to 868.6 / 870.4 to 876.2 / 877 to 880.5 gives 0.02 nm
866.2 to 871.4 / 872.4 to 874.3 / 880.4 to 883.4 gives 0.05 nm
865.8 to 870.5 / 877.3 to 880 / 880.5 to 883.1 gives 0.11 nm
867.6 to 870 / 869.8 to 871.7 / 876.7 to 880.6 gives -0.04 nm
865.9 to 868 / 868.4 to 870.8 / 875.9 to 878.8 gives -0.03 nm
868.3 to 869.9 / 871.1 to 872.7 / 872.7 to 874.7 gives -0.06 nm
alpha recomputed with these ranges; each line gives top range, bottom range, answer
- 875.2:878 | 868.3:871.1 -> 0.87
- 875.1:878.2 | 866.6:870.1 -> 0.87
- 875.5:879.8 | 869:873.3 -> 0.90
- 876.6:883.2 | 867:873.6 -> 0.95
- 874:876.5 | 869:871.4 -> 0.91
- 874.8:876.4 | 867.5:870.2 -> 0.90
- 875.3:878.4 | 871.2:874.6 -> 0.89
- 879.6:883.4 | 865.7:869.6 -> 0.96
